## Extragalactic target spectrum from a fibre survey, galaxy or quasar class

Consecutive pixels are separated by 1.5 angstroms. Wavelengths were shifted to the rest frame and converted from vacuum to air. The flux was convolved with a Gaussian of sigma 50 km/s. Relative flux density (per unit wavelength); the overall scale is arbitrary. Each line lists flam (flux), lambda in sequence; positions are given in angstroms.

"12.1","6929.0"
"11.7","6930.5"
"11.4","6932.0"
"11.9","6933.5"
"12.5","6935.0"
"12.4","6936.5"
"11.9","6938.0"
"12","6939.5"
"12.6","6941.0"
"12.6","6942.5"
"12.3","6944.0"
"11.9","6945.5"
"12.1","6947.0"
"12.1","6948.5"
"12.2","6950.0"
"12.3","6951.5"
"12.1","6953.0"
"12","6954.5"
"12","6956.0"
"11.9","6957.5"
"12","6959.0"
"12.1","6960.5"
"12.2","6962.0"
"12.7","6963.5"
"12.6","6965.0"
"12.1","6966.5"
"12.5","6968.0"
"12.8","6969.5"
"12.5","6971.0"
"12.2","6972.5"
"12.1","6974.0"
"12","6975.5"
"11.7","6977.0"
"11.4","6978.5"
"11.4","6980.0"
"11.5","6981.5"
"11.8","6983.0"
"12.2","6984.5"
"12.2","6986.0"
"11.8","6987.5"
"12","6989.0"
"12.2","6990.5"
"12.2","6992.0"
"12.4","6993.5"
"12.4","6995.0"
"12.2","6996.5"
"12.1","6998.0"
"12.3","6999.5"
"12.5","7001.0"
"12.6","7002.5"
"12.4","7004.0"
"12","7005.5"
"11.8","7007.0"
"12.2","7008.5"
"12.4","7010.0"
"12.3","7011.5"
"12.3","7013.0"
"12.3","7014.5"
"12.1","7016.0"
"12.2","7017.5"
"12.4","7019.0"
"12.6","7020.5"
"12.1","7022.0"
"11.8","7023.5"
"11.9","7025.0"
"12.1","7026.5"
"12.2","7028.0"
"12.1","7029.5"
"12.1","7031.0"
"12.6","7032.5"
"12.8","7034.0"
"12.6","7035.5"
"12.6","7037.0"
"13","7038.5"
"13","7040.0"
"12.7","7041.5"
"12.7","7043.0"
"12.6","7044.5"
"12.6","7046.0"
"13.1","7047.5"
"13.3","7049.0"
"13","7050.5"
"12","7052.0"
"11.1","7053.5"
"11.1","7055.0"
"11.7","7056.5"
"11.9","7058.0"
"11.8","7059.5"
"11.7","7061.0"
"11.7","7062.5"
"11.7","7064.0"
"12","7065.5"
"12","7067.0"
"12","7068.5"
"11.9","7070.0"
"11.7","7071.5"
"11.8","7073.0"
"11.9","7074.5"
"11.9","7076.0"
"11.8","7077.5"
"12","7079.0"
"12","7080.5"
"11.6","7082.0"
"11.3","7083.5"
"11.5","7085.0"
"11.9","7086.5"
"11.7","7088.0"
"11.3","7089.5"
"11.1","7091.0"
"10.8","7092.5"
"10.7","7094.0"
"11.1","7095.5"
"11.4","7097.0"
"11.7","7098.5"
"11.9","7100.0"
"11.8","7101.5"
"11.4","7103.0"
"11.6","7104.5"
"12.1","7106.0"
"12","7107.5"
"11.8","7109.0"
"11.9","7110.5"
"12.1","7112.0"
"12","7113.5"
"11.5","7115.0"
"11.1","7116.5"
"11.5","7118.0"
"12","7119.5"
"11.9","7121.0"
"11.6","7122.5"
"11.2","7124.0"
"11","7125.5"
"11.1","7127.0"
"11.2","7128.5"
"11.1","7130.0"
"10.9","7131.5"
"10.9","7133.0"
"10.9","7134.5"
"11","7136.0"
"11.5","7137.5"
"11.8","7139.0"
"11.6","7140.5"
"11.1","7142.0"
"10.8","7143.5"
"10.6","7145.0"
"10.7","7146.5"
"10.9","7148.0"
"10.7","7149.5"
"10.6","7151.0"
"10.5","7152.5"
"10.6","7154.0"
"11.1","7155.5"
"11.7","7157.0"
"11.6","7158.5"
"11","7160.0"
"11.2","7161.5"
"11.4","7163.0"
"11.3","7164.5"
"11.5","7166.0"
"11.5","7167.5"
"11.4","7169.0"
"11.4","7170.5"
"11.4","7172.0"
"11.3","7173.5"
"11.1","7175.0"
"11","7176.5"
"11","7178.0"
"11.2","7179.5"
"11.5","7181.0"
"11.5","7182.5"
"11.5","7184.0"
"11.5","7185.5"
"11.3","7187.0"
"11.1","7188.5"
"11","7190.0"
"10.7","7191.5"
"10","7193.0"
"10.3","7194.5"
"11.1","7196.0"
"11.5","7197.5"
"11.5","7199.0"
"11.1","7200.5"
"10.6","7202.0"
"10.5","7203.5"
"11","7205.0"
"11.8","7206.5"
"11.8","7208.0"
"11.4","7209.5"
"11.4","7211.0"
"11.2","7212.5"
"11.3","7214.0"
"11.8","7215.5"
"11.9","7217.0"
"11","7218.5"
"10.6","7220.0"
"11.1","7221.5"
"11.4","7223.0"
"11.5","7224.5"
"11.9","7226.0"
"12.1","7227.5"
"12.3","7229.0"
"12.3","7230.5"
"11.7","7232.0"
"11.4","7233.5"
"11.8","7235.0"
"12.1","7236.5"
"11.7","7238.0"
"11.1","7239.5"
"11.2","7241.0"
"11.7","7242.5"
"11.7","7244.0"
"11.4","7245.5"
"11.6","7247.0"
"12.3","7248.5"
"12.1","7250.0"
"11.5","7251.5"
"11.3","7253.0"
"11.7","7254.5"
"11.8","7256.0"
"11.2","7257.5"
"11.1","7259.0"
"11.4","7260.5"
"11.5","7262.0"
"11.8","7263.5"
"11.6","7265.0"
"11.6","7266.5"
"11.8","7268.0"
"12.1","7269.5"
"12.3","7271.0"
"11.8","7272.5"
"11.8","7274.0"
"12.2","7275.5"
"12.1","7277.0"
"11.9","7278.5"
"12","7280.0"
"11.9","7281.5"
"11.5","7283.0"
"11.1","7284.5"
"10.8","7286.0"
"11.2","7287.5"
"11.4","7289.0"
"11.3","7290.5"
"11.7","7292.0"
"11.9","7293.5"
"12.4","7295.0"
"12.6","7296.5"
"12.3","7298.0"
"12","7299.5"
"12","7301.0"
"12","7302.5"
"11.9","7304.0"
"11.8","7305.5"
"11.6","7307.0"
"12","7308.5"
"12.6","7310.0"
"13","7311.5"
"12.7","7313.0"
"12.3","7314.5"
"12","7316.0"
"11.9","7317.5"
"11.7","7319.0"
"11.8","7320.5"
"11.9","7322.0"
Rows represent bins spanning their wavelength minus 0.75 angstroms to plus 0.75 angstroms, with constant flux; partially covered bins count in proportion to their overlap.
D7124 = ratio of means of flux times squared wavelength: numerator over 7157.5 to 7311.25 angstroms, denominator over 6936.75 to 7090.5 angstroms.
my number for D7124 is 1.01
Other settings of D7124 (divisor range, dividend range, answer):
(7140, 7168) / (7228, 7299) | 1.09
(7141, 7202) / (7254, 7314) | 1.10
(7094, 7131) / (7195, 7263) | 1.03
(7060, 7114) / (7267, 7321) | 1.08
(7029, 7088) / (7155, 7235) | 0.97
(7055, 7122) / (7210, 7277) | 1.04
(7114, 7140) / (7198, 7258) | 1.05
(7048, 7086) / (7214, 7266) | 1.03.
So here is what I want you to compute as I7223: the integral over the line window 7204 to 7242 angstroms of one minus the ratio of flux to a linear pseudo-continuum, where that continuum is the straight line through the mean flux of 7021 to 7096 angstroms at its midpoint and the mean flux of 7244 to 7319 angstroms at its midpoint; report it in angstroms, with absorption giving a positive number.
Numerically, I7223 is 1.0 angstroms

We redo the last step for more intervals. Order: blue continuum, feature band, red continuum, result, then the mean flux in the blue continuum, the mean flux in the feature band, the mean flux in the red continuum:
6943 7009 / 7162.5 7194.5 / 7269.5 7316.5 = 2.2 angstroms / 12.1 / 11.2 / 11.9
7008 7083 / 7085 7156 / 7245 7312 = 4.4 angstroms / 12.2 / 11.3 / 11.8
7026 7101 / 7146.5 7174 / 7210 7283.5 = 1.5 angstroms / 12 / 11.2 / 11.7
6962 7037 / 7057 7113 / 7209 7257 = 1.4 angstroms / 12.2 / 11.7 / 11.6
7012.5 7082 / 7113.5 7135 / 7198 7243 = 1.0 angstroms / 12.2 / 11.3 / 11.5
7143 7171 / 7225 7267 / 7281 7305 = -0.6 angstroms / 11.1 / 11.7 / 11.7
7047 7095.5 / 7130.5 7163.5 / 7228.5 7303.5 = 2.0 angstroms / 11.8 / 11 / 11.7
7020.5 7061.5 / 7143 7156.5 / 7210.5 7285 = 1.4 angstroms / 12.3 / 10.7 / 11.7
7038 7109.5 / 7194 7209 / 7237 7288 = 0.7 angstroms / 11.9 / 11.1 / 11.6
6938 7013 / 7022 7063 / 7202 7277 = -0.9 angstroms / 12.2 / 12.3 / 11.6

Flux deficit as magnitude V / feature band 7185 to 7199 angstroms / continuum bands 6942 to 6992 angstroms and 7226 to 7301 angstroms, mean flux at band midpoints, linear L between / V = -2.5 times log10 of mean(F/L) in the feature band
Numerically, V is 0.08 mag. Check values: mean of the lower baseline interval 12.1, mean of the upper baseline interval 11.7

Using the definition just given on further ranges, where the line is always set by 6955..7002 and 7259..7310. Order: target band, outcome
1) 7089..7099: 0.081 mag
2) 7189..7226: 0.068 mag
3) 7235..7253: 0.017 mag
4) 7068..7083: 0.016 mag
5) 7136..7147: 0.075 mag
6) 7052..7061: 0.043 mag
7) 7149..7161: 0.090 mag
